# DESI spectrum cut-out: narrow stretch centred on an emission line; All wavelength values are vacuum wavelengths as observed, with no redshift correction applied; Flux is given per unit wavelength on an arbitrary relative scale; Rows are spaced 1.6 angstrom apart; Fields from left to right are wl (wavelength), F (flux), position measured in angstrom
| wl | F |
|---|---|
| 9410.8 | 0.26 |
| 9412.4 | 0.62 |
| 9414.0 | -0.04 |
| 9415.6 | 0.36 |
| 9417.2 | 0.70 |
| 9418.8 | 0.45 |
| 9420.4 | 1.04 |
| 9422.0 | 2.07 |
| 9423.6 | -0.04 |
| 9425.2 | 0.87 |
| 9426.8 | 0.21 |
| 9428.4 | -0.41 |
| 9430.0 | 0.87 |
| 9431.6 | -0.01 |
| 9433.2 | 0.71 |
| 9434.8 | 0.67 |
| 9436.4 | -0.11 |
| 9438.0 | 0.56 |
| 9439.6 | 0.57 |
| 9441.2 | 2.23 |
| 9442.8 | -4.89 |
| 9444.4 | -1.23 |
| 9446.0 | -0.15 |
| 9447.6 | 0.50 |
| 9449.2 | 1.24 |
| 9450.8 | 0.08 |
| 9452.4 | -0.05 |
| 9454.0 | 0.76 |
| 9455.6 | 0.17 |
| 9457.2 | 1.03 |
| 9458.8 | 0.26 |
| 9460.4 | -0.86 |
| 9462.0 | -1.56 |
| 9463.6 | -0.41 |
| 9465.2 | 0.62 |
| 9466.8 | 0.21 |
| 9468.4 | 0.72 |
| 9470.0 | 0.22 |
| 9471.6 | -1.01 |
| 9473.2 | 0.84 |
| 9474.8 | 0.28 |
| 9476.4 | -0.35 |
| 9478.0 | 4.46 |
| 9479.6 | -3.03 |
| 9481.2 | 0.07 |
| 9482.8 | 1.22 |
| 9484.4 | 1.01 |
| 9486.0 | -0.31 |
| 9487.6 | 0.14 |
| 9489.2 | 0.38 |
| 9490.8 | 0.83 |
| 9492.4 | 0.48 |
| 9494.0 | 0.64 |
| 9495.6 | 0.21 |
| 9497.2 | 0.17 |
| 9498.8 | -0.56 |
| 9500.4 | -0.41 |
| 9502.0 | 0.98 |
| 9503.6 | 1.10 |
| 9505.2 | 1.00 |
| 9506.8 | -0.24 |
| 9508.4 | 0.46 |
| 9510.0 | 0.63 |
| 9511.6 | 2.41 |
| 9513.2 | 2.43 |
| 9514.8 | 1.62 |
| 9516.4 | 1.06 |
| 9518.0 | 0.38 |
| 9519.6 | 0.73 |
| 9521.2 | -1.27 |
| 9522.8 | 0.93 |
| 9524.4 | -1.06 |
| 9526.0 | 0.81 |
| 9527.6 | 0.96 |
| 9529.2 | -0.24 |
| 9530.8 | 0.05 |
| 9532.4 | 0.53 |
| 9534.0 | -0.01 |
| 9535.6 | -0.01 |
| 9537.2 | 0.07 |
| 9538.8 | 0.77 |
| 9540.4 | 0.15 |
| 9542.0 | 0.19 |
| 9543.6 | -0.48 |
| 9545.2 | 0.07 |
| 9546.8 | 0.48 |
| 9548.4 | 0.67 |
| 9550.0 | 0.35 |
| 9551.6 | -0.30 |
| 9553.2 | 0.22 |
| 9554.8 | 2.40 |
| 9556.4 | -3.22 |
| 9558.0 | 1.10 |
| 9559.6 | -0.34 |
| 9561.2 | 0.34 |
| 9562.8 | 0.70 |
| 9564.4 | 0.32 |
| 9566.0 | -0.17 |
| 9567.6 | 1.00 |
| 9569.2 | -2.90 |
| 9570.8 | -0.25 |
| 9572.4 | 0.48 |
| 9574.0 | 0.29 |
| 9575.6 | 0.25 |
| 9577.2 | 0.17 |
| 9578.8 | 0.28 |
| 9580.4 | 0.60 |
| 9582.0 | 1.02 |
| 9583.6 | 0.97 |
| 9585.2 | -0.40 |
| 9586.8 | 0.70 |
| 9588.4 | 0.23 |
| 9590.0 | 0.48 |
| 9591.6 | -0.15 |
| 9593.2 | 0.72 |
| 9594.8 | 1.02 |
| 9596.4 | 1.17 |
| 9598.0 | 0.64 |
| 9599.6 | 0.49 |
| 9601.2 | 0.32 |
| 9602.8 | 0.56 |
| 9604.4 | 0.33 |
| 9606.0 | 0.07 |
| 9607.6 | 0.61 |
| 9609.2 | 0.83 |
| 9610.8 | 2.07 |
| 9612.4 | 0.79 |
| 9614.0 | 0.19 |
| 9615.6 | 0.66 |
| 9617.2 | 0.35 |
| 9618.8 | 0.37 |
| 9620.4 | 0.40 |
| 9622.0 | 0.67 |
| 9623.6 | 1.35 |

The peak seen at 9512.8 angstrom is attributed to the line H-beta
